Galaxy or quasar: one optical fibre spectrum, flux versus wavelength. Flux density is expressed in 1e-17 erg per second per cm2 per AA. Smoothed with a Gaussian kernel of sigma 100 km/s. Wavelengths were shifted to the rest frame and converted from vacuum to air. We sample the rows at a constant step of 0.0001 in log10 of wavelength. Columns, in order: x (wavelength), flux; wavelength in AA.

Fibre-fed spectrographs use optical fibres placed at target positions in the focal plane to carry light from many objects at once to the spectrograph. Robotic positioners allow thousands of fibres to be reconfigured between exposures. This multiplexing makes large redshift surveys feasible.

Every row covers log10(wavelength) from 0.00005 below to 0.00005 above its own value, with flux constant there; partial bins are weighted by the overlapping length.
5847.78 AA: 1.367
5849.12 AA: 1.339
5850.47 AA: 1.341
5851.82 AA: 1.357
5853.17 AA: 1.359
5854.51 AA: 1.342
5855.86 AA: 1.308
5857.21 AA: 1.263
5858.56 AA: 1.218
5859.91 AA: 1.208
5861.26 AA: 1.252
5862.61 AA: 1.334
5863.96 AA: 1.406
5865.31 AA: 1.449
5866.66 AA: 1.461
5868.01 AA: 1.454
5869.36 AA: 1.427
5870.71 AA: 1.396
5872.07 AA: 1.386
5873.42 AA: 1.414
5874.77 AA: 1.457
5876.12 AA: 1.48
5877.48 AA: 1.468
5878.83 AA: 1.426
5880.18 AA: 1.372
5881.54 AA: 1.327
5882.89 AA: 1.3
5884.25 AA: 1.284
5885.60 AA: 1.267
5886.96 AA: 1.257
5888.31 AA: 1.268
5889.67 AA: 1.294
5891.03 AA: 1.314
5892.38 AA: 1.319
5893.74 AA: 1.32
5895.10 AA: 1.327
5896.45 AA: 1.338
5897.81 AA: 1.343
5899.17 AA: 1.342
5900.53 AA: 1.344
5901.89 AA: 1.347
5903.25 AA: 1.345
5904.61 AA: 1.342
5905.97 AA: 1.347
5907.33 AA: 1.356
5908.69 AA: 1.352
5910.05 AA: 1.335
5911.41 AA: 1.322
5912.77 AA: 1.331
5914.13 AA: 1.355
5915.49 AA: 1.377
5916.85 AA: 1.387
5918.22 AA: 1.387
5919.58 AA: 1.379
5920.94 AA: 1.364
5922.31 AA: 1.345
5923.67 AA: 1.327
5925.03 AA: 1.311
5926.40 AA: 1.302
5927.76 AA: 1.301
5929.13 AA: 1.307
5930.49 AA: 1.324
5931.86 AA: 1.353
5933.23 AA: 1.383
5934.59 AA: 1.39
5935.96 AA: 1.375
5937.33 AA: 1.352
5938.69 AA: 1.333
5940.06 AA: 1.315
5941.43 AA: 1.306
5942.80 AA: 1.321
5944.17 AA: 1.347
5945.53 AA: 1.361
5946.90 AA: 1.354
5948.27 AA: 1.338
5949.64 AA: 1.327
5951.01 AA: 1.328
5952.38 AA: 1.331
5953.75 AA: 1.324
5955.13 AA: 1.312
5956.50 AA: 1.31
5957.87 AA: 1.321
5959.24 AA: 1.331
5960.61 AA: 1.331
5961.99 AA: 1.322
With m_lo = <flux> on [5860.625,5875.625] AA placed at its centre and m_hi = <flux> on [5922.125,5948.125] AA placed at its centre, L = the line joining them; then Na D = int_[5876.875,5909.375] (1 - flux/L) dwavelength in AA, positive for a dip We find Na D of 1.1 AA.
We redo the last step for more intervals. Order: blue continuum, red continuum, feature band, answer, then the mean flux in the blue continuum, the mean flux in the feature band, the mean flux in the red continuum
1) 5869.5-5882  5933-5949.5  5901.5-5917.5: 0.35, 1.42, 1.35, 1.35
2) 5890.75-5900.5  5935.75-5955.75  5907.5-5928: -0.22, 1.33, 1.35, 1.33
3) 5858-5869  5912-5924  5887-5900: 0.40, 1.35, 1.32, 1.36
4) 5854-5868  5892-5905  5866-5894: -0.71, 1.33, 1.37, 1.34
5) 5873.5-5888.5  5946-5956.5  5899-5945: -0.08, 1.36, 1.34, 1.33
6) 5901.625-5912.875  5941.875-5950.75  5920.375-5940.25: 0.03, 1.34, 1.34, 1.34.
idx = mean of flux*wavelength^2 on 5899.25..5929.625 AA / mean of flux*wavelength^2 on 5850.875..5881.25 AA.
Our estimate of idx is 1.0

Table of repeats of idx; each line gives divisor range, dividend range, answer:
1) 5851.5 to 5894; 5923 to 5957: 1.01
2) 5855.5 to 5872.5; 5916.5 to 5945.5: 1.02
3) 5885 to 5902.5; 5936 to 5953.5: 1.03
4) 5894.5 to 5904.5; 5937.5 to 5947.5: 1.01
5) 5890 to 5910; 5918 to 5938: 1.02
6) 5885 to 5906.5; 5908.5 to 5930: 1.03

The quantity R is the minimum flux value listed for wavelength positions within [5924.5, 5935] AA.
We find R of 1.301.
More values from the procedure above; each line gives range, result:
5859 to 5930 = 1.208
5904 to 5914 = 1.322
